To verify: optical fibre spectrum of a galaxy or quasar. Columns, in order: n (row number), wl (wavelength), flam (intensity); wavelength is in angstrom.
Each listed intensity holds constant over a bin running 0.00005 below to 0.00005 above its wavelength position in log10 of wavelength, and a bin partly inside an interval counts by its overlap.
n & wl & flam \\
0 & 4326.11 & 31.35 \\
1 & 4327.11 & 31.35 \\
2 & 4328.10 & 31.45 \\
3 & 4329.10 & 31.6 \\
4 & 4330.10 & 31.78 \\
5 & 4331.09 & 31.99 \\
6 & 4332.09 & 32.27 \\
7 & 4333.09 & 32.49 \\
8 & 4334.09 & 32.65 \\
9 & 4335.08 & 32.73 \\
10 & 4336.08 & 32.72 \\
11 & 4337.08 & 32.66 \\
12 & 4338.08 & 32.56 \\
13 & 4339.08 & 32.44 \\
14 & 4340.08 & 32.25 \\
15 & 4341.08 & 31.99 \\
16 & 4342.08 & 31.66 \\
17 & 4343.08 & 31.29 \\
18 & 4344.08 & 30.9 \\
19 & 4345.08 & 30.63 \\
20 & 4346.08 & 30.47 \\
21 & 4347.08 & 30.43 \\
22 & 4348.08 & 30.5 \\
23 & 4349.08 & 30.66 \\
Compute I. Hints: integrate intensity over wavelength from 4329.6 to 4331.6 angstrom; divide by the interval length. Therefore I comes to 31.9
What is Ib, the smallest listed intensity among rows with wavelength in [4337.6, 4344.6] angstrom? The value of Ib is 30.9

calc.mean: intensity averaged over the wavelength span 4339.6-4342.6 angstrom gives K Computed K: 32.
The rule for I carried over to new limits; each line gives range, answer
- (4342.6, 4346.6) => 30.8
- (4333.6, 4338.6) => 32.7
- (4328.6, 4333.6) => 32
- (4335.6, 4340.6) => 32.5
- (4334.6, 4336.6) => 32.7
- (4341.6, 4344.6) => 31.3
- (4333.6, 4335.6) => 32.8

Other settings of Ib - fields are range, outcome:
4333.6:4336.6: 32.65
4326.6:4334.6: 31.35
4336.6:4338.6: 32.56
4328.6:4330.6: 31.6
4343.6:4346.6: 30.47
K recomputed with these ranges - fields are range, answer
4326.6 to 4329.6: 31.4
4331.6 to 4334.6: 32.5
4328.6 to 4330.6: 31.7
